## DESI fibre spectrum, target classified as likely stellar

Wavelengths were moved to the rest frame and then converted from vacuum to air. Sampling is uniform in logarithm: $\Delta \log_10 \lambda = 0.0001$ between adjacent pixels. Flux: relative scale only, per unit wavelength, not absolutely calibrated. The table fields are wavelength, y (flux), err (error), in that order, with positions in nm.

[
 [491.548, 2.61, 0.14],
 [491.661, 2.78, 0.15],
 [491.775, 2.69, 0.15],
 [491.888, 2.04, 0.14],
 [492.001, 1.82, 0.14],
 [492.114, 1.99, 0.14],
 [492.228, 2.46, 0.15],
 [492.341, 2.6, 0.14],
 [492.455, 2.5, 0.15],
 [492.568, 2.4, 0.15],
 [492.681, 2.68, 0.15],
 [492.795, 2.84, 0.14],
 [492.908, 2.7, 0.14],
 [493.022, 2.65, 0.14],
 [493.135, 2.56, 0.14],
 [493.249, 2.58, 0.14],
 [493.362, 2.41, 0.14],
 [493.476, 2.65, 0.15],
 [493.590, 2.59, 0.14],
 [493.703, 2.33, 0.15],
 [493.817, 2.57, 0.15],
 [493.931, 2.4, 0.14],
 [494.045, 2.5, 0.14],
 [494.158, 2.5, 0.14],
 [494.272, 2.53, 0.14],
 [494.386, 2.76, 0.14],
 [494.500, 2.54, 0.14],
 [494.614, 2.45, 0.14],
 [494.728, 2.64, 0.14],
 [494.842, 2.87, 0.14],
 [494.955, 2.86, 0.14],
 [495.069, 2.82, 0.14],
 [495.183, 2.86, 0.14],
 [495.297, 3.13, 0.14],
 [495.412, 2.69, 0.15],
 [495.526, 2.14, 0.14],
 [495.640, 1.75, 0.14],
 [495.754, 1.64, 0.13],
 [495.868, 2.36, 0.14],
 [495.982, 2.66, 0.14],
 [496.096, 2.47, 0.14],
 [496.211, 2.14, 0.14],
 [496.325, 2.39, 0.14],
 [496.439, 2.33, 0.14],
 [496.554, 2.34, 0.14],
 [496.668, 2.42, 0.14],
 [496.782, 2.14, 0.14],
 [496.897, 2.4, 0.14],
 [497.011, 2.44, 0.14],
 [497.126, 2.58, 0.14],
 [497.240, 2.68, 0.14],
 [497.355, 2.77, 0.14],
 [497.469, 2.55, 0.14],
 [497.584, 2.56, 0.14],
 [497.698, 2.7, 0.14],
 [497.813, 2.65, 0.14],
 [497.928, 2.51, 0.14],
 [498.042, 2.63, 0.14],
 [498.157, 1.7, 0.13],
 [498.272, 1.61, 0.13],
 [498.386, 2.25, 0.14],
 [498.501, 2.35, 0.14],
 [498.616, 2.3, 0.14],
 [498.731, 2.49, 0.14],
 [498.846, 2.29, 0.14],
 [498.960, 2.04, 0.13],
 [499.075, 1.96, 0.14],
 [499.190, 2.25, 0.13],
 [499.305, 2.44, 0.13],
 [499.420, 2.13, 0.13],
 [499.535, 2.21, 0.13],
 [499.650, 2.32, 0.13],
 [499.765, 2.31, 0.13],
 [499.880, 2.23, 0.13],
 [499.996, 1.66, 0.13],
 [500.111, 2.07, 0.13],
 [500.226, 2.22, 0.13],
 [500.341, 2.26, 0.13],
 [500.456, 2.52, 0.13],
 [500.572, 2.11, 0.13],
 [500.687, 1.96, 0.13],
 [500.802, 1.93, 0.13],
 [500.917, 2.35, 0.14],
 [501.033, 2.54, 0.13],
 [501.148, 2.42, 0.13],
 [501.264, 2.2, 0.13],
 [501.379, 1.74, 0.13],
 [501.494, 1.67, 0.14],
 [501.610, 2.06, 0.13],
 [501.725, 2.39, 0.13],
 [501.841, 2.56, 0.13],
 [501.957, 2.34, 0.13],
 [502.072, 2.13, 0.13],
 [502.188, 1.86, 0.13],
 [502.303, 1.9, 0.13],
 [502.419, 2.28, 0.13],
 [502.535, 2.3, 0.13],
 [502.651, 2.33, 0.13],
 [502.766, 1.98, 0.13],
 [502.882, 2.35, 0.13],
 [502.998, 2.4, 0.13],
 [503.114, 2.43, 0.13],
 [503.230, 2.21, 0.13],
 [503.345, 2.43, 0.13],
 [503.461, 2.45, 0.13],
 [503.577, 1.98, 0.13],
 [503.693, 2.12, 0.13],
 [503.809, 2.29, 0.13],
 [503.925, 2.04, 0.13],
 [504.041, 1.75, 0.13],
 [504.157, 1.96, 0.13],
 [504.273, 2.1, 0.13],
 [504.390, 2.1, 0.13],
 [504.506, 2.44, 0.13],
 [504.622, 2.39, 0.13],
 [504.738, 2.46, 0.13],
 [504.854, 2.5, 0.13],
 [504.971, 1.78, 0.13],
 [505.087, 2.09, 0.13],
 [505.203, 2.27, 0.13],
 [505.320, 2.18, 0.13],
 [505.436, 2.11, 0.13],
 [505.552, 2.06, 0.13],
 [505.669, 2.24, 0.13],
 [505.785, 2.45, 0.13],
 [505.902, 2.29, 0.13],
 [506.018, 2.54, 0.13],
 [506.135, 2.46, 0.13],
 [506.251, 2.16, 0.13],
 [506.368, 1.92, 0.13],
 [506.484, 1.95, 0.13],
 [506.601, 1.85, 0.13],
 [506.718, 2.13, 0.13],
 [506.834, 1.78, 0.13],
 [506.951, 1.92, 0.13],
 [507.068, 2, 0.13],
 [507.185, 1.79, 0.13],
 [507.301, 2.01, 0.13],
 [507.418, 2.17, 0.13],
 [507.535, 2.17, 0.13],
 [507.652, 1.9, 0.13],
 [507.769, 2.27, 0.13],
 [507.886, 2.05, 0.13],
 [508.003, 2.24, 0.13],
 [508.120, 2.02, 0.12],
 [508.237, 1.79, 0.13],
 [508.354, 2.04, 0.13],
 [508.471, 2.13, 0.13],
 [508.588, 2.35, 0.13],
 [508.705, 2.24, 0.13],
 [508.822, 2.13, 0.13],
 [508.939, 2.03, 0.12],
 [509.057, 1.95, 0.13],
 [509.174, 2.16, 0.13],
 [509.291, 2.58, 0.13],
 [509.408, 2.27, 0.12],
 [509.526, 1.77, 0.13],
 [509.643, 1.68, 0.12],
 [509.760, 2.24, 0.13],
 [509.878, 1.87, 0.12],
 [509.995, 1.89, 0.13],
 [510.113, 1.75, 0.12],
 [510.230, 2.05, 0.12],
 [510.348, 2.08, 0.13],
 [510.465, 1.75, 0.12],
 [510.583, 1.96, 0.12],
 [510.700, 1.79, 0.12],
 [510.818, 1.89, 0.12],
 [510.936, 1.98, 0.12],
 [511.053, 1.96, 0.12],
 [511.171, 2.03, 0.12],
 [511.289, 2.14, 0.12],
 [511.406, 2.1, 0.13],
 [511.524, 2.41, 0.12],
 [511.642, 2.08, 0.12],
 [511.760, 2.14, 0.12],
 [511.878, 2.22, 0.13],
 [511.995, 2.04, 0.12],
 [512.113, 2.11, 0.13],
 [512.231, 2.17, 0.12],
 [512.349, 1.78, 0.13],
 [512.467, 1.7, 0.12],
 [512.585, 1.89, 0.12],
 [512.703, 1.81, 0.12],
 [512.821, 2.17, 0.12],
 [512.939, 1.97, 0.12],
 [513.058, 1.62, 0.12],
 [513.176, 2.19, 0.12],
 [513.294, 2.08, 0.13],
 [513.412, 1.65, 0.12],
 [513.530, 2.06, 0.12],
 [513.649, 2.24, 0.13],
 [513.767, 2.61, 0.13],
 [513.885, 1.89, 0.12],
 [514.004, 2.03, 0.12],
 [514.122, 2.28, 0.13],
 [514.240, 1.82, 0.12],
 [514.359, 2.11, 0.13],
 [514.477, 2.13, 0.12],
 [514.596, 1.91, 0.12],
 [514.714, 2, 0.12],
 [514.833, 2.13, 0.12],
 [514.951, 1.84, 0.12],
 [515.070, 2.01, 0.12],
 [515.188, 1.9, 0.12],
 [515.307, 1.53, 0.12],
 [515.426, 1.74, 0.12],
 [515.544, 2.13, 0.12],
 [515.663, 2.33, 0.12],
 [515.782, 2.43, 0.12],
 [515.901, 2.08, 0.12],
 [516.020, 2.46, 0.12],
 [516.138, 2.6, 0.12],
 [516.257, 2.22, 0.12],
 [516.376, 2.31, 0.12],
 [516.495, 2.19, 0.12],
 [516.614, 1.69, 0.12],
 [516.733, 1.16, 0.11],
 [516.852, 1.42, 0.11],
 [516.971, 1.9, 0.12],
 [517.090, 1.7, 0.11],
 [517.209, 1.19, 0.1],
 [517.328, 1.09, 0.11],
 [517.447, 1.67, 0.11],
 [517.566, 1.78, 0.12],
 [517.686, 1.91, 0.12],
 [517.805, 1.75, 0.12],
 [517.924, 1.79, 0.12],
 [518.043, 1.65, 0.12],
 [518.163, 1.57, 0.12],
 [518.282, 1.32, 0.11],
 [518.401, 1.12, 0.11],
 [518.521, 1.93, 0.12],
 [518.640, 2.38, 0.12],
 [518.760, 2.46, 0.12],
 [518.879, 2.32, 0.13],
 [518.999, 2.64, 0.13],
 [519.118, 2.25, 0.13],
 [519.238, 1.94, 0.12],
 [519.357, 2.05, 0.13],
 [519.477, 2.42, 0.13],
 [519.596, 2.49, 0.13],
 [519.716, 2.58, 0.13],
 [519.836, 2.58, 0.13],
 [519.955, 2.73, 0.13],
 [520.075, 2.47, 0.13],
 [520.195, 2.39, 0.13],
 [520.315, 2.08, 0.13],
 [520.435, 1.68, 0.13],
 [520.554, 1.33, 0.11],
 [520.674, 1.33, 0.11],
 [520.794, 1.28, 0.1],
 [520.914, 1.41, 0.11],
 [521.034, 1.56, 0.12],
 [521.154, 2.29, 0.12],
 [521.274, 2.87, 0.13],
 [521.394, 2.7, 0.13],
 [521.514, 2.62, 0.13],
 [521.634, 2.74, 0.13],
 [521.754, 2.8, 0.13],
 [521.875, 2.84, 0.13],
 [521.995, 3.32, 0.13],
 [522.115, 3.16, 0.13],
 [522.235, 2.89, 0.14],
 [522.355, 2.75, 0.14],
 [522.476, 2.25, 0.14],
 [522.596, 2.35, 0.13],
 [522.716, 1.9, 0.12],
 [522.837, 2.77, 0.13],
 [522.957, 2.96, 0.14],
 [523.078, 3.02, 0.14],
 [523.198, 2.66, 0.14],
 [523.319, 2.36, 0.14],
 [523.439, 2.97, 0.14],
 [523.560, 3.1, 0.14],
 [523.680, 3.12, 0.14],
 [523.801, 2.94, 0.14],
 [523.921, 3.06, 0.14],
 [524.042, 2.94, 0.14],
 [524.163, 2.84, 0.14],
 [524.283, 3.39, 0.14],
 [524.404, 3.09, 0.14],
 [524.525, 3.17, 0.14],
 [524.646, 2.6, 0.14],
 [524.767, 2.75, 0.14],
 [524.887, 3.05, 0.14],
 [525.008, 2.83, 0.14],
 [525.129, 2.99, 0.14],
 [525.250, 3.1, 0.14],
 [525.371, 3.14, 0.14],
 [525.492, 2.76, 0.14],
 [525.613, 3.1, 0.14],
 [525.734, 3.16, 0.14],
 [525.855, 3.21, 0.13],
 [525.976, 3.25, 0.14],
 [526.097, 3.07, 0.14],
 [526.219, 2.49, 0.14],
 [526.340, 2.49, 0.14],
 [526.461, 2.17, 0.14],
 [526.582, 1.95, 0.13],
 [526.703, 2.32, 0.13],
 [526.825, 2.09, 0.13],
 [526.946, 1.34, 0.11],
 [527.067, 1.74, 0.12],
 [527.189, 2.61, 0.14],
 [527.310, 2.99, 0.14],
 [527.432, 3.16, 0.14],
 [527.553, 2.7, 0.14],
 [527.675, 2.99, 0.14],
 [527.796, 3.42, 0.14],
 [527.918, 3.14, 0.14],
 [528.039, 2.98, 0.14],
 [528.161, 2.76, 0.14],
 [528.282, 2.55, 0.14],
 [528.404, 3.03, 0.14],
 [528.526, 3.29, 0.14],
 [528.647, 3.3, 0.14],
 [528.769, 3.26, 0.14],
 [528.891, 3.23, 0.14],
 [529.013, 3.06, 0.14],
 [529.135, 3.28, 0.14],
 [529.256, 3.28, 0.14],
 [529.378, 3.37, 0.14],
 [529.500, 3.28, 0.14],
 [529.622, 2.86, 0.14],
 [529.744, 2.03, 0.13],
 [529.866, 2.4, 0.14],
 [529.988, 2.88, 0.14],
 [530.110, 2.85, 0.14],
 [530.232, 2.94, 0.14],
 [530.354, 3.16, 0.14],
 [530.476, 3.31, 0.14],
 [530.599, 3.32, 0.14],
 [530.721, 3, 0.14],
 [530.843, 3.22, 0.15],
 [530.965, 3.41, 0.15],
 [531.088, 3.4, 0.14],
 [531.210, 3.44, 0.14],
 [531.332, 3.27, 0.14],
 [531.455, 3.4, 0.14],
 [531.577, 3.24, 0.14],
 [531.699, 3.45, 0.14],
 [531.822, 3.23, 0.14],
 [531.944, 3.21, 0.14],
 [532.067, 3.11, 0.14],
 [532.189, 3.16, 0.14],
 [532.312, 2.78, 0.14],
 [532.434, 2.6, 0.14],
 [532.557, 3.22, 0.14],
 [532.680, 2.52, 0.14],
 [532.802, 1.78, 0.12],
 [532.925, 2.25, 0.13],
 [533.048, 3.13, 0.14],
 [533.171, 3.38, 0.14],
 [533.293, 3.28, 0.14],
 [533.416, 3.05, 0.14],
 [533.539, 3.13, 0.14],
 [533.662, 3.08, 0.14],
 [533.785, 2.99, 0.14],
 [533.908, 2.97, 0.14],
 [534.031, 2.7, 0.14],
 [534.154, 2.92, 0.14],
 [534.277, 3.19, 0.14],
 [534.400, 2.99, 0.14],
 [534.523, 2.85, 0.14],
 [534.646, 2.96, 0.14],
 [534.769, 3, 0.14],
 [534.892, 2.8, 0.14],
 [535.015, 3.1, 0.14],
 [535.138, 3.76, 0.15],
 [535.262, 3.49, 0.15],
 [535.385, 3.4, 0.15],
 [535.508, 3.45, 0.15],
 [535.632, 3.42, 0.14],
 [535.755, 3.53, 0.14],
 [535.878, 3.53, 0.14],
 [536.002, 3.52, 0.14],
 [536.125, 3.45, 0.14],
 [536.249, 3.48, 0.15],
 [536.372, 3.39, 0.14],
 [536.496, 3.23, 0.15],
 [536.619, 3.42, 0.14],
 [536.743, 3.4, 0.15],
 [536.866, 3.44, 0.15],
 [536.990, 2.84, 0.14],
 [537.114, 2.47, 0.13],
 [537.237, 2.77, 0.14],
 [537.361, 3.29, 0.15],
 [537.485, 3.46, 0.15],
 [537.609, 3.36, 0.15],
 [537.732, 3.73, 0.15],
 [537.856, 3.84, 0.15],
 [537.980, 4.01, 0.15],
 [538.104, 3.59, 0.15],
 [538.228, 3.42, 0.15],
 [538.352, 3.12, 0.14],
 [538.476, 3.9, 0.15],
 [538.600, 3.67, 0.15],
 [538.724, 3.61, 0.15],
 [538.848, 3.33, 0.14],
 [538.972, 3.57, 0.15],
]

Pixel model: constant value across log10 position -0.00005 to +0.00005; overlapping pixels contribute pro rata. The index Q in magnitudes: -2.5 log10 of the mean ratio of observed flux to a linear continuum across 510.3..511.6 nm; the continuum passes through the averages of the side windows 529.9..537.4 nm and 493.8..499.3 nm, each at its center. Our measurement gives 0.32 mag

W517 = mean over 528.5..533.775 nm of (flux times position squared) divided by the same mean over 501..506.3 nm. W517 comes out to 1.5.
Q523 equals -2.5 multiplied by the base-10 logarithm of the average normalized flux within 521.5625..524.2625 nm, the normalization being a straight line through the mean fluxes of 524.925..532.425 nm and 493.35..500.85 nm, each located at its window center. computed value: 0.01 mag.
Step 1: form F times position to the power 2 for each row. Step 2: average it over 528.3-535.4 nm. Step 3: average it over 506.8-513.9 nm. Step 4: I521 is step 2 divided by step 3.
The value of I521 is 1.6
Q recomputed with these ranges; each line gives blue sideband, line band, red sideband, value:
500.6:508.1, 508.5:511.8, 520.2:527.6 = 0.124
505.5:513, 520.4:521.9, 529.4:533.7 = 0.221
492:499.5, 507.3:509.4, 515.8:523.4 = 0.081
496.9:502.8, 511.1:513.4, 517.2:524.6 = 0.142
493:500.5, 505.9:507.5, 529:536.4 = 0.250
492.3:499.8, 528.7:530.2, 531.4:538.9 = 0.042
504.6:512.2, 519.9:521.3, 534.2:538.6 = 0.338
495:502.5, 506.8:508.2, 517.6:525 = 0.157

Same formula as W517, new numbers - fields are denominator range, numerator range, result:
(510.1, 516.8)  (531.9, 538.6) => 1.71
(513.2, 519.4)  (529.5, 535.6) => 1.66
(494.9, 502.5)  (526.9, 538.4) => 1.54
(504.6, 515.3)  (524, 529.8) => 1.49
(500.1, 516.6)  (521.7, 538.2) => 1.56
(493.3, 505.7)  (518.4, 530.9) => 1.29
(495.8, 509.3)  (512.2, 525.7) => 1.09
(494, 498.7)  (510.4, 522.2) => 0.91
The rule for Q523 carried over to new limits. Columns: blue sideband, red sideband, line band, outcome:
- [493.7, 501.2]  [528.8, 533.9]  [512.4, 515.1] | 0.32 mag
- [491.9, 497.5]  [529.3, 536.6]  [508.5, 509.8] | 0.27 mag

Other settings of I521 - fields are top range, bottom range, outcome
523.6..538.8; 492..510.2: 1.52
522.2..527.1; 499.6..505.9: 1.36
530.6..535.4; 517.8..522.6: 1.45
